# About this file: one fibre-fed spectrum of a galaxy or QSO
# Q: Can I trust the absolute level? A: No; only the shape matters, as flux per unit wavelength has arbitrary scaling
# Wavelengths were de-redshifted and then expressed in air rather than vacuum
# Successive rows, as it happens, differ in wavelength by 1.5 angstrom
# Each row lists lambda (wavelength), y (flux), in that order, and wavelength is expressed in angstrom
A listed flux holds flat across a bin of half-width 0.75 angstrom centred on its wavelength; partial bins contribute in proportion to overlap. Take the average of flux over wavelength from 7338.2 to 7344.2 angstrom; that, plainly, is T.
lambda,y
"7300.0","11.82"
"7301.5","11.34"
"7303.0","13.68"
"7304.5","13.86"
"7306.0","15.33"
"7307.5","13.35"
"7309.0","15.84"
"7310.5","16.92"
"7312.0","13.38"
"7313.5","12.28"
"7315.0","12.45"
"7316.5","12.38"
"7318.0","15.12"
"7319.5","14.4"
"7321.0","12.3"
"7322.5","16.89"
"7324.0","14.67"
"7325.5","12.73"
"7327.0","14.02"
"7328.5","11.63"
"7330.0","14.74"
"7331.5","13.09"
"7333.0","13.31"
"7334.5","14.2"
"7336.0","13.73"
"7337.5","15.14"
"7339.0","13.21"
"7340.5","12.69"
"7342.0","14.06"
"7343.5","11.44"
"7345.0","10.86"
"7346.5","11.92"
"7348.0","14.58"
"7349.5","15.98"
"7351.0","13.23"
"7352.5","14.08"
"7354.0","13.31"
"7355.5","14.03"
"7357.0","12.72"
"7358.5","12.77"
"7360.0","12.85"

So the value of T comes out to 12.9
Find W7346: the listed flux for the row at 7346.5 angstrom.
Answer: 11.92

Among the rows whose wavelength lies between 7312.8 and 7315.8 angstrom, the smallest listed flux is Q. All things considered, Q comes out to 12.28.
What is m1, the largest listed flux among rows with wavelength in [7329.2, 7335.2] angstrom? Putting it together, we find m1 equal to 14.74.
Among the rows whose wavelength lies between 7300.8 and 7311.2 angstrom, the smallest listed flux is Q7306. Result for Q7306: 11.34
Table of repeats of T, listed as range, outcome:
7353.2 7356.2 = 13.7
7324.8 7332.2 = 13.2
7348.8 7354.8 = 14.1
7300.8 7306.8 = 13.6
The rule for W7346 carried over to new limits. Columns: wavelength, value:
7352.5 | 14.08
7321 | 12.3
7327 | 14.02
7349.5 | 15.98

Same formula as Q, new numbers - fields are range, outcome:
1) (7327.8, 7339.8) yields 11.63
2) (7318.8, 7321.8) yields 12.3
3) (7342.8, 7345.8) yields 10.86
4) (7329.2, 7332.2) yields 13.09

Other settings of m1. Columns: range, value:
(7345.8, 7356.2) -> 15.98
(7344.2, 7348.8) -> 14.58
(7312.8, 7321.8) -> 15.12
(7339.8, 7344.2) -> 14.06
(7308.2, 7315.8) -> 16.92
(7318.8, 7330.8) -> 16.89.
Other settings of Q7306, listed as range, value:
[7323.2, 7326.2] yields 12.73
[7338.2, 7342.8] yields 12.69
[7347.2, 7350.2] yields 14.58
